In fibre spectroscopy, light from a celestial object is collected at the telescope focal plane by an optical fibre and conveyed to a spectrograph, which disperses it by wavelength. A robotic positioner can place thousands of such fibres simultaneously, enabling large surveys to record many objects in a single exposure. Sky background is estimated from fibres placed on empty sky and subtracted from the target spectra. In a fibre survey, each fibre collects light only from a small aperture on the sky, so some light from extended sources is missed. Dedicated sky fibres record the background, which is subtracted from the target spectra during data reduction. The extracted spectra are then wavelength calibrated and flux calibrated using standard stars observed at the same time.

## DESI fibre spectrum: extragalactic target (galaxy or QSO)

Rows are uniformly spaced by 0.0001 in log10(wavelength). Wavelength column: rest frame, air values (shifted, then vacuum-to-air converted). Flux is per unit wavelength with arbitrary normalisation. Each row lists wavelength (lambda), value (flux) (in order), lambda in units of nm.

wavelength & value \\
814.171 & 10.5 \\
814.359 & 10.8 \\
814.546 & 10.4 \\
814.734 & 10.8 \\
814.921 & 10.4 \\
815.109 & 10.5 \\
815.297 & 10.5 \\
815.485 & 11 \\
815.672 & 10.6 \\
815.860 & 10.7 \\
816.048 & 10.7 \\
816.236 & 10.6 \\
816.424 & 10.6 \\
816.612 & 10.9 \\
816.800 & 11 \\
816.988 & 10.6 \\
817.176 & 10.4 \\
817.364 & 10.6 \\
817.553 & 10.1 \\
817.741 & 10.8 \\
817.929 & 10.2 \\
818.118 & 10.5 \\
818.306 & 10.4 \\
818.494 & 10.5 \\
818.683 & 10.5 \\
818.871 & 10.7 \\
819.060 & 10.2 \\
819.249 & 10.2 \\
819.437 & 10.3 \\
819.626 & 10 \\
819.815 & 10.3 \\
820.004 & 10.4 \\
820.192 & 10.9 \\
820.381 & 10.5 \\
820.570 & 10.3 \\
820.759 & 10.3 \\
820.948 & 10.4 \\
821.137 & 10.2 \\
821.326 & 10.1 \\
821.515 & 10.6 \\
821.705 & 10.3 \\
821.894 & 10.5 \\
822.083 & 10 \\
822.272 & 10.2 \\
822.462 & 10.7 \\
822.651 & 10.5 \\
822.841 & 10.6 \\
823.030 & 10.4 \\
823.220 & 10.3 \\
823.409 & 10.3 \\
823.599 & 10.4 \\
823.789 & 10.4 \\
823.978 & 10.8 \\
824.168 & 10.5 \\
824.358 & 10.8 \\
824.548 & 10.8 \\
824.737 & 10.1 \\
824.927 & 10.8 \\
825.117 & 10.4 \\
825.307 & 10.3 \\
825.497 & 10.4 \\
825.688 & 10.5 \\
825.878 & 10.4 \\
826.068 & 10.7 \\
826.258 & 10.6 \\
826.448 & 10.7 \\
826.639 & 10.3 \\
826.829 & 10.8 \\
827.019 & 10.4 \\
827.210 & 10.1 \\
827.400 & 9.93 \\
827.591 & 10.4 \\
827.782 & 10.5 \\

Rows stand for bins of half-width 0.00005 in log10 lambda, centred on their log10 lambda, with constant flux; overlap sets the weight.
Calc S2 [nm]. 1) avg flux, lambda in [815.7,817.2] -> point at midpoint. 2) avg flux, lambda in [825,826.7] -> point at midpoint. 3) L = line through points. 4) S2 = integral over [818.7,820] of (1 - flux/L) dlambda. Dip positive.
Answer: 0.04 nm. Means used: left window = 10.7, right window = 10.5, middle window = 10.3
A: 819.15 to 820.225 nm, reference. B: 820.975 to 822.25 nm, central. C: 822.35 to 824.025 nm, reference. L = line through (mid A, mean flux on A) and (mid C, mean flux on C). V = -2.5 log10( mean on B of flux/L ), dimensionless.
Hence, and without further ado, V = 0.01 mag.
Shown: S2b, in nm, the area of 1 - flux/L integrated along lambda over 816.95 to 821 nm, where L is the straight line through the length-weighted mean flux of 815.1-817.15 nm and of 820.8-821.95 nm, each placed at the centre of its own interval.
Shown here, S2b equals 0.04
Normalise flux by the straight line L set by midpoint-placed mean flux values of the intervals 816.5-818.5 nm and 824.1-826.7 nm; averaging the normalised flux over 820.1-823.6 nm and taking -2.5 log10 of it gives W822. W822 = 0.01 mag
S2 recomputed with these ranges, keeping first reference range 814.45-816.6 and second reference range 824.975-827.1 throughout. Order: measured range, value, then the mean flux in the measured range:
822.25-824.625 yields 0.00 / 10.5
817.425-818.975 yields 0.02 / 10.5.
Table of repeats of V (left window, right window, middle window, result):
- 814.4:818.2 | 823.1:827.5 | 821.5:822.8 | 0.01 mag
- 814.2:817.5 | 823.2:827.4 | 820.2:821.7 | 0.02 mag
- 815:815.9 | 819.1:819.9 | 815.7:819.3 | -0.01 mag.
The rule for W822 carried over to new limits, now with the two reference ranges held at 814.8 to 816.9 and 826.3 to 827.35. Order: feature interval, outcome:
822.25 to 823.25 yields 0.01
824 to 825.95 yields 0.00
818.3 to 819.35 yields 0.02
